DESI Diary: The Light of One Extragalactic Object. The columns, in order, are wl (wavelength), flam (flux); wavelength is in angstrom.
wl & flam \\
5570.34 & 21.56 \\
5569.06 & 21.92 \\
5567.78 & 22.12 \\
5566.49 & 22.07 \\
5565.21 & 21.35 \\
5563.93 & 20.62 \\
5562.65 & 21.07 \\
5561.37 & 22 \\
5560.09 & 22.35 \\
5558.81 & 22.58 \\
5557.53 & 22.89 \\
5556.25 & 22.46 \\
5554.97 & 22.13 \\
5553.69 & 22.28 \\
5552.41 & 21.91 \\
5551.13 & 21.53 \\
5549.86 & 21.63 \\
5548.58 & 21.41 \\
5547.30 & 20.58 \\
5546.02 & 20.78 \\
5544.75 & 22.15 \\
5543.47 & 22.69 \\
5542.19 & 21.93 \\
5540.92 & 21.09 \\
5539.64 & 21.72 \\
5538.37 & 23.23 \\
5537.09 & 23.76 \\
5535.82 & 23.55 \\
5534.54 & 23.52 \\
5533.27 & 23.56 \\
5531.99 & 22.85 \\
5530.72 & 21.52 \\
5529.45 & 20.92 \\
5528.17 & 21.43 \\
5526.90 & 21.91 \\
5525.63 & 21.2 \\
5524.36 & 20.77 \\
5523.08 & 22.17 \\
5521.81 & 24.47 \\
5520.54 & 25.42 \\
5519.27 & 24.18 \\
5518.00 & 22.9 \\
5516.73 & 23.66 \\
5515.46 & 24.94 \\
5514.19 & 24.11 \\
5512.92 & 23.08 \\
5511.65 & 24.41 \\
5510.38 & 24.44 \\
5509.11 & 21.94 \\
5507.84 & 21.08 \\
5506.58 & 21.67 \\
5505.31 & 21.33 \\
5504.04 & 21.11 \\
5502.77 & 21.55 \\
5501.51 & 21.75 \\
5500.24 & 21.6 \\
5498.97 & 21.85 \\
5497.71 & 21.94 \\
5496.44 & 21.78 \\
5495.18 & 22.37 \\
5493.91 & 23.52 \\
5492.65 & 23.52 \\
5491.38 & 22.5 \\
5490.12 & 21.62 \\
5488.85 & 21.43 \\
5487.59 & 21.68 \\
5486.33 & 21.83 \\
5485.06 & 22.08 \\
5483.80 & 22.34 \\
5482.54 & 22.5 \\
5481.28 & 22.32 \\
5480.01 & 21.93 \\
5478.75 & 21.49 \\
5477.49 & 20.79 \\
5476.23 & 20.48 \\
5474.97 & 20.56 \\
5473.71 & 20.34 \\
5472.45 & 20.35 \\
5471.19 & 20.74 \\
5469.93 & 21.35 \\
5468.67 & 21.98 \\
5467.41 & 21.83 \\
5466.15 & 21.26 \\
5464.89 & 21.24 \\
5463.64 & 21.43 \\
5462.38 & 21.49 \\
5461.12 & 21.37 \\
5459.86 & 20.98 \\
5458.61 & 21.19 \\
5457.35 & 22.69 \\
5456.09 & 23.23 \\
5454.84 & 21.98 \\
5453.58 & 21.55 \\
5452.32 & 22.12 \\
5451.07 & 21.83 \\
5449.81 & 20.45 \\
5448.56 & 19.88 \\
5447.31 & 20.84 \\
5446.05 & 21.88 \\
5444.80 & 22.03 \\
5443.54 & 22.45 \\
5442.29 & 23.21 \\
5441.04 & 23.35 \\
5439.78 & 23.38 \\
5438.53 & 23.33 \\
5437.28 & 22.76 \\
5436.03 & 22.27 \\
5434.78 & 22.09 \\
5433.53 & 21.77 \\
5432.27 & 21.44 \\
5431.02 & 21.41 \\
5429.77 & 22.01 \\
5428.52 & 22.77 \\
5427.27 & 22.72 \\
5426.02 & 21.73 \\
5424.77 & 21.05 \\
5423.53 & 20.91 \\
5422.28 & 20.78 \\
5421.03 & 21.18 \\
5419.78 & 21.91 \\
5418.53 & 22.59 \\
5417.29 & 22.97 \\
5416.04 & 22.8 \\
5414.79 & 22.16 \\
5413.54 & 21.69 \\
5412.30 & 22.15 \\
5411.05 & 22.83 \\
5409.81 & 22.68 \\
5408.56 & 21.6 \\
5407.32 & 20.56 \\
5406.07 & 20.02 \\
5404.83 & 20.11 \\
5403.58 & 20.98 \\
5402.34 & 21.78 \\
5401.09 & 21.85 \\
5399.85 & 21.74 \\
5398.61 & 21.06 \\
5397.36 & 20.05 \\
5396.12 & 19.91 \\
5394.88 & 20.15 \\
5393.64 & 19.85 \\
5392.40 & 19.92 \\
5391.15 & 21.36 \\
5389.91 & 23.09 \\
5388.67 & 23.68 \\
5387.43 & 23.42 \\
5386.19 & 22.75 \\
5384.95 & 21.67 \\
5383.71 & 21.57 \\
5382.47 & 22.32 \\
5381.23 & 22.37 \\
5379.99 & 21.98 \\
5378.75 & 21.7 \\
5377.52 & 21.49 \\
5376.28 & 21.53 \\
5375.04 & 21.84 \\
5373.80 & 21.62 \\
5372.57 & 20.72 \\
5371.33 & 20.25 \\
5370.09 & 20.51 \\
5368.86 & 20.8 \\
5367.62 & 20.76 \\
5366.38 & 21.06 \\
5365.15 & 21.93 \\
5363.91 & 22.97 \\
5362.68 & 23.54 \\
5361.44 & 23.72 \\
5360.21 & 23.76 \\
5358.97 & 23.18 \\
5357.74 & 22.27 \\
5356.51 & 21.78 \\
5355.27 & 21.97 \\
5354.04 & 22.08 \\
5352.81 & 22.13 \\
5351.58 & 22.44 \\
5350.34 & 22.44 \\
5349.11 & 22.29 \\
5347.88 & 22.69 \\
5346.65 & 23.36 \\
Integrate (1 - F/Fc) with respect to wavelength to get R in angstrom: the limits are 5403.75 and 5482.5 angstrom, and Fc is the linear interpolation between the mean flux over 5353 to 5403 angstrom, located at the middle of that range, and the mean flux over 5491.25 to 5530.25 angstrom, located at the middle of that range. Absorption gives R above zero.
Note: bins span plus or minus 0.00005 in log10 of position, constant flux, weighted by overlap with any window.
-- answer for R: 1.5 angstrom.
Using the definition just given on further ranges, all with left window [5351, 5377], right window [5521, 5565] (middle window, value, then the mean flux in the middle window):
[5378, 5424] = 0.7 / 21.6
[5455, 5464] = 0.1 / 21.8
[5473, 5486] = 0.3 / 21.5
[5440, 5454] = 0.1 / 21.8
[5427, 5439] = -0.1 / 22.2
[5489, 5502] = -0.1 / 22.2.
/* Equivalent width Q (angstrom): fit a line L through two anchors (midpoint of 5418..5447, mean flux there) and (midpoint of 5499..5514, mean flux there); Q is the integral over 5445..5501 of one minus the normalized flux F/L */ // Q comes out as 1.3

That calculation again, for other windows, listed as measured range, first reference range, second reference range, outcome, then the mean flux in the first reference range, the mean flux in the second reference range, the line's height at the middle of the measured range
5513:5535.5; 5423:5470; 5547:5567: -1.11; 21.9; 21.8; 21.8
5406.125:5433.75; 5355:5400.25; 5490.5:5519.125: 0.21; 21.7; 22.6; 22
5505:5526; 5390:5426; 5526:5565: -1.15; 21.3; 22.1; 21.9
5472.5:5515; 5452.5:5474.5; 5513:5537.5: 0.38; 21.5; 23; 22.2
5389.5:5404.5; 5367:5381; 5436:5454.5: 0.40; 21.2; 22.1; 21.5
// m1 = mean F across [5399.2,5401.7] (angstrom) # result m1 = 21.8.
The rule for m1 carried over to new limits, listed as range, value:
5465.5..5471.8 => 21.4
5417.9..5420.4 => 22.3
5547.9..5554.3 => 21.7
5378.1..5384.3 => 22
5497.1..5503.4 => 21.8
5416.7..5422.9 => 21.9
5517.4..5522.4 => 24.3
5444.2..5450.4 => 21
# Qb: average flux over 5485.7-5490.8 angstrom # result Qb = 21.7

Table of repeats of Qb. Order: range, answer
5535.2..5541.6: 22.7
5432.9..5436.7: 22.1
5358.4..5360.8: 23.4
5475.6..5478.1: 20.6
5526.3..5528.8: 21.7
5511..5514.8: 23.9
